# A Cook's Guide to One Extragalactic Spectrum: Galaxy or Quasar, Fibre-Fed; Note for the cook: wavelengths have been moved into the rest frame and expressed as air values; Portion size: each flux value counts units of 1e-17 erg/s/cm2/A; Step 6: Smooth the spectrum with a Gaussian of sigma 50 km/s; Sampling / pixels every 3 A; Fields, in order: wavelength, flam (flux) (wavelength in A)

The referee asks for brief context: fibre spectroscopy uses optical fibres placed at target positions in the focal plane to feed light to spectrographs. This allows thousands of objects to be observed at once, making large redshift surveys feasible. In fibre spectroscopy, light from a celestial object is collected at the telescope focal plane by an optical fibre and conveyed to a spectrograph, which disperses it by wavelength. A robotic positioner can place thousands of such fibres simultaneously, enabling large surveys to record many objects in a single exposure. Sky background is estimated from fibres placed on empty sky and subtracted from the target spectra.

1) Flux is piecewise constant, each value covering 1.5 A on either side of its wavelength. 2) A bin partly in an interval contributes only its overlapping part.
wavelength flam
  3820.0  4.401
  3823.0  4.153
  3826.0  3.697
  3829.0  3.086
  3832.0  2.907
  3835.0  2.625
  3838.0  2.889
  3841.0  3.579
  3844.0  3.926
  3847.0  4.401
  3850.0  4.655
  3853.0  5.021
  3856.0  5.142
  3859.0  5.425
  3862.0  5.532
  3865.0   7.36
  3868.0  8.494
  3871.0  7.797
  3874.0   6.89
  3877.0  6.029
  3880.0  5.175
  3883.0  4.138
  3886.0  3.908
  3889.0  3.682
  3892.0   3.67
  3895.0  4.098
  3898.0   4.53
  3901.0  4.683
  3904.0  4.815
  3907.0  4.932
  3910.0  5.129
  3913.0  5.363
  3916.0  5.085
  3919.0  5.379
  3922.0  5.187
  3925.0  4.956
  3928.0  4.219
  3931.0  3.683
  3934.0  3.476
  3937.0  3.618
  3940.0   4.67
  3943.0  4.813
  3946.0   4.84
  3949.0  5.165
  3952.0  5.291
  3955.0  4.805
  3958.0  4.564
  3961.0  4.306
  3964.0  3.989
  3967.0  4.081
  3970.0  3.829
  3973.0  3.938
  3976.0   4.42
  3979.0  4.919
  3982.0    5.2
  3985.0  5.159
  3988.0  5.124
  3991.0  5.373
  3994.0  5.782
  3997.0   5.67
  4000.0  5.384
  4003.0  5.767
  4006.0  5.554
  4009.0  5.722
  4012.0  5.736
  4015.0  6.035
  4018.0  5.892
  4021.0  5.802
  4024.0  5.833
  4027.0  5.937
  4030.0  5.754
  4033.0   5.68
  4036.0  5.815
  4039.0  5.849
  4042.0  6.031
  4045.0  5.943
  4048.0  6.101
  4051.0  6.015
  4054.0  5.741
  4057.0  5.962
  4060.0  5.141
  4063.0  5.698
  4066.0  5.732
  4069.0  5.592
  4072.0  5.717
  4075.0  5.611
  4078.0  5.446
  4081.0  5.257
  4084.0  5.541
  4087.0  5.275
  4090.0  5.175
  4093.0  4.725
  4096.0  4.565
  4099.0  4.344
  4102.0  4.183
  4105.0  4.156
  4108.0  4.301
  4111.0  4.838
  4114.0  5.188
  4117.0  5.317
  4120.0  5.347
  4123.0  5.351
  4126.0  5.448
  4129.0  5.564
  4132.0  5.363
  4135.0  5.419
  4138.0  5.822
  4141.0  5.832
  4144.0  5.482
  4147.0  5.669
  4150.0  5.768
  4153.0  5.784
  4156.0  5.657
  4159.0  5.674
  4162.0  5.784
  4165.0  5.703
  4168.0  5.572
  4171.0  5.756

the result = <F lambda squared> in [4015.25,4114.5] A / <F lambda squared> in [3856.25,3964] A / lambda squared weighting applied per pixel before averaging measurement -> 1.2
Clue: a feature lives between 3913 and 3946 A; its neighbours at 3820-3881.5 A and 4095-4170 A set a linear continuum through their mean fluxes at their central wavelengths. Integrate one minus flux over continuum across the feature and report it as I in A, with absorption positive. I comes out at 3.05 A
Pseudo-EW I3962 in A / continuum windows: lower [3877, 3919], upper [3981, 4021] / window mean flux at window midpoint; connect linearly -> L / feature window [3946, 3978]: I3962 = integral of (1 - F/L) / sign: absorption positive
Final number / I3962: 4.6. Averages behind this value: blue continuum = 4.64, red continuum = 5.58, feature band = 4.47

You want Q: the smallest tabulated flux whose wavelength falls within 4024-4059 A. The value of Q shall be 5.68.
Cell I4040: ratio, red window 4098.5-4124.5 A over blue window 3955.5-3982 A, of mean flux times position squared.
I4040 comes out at 1.2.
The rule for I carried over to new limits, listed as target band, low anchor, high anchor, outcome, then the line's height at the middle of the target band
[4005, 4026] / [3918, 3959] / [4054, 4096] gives -3.03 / 5.07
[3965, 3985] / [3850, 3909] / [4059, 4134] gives 3.05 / 5.24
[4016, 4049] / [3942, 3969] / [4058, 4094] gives -4.72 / 5.14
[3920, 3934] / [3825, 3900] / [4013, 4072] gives 1.91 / 5.13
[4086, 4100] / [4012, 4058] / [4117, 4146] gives 2.08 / 5.66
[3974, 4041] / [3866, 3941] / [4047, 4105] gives -4.84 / 5.18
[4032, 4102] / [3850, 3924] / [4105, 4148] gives -2.45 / 5.3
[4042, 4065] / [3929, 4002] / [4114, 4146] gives -3.19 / 5.11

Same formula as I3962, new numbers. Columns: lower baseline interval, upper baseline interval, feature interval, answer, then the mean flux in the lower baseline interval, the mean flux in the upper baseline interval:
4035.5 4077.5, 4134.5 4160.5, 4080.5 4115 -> 5.8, 5.77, 5.69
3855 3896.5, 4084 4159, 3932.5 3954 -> 3.5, 5.53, 5.21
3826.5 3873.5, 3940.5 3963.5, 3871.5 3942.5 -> 1.7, 4.87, 4.78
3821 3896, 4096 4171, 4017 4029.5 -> -1.9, 4.73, 5.31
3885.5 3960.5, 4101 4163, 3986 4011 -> -3.5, 4.59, 5.34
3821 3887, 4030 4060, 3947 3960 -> 1.1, 4.86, 5.86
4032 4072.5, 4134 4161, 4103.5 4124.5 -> 2.9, 5.79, 5.69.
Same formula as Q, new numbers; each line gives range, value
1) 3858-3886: 3.908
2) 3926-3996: 3.476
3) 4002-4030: 5.554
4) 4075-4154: 4.156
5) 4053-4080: 5.141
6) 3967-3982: 3.829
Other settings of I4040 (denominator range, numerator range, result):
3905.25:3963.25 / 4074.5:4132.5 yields 1.17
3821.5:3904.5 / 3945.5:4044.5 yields 1.19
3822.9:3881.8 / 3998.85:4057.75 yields 1.28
